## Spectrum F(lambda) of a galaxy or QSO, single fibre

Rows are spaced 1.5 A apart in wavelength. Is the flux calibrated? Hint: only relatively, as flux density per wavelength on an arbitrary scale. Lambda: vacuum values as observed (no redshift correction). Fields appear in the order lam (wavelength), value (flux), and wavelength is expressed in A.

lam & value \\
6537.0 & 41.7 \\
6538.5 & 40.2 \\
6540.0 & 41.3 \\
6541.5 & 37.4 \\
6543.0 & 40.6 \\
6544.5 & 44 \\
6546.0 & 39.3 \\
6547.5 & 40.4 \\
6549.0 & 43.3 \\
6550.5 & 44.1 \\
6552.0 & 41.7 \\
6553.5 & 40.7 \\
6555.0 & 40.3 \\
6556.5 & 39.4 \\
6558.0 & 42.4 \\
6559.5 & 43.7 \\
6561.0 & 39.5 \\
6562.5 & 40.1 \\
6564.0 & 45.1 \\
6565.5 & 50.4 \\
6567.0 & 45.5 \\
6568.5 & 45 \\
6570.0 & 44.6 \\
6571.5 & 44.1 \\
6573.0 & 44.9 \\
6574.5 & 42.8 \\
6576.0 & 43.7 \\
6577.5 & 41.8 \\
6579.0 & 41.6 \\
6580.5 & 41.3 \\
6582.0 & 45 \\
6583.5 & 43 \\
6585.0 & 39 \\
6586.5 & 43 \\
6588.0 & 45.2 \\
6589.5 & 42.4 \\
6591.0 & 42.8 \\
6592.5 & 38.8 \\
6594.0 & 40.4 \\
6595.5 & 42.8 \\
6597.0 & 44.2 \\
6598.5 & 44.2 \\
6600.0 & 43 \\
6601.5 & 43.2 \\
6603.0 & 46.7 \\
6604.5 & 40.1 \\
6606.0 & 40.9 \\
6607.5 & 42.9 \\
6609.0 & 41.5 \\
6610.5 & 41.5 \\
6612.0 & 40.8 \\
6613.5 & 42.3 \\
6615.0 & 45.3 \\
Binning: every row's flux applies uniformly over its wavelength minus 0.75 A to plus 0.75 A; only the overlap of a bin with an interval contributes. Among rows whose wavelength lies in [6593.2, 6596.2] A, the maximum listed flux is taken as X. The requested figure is 42.8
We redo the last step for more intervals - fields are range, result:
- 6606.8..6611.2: 42.9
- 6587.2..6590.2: 45.2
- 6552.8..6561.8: 43.7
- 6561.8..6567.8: 50.4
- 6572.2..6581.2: 44.9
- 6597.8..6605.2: 46.7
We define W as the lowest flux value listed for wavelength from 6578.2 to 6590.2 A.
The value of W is 39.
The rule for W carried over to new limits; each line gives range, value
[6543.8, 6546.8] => 39.3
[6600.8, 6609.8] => 40.1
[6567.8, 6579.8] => 41.6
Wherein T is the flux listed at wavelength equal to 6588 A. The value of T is 45.2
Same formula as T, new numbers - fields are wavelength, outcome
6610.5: 41.5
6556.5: 39.4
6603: 46.7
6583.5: 43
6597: 44.2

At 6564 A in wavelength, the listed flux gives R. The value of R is 45.1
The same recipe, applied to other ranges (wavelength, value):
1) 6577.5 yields 41.8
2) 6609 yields 41.5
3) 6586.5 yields 43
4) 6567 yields 45.5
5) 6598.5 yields 44.2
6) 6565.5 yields 50.4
